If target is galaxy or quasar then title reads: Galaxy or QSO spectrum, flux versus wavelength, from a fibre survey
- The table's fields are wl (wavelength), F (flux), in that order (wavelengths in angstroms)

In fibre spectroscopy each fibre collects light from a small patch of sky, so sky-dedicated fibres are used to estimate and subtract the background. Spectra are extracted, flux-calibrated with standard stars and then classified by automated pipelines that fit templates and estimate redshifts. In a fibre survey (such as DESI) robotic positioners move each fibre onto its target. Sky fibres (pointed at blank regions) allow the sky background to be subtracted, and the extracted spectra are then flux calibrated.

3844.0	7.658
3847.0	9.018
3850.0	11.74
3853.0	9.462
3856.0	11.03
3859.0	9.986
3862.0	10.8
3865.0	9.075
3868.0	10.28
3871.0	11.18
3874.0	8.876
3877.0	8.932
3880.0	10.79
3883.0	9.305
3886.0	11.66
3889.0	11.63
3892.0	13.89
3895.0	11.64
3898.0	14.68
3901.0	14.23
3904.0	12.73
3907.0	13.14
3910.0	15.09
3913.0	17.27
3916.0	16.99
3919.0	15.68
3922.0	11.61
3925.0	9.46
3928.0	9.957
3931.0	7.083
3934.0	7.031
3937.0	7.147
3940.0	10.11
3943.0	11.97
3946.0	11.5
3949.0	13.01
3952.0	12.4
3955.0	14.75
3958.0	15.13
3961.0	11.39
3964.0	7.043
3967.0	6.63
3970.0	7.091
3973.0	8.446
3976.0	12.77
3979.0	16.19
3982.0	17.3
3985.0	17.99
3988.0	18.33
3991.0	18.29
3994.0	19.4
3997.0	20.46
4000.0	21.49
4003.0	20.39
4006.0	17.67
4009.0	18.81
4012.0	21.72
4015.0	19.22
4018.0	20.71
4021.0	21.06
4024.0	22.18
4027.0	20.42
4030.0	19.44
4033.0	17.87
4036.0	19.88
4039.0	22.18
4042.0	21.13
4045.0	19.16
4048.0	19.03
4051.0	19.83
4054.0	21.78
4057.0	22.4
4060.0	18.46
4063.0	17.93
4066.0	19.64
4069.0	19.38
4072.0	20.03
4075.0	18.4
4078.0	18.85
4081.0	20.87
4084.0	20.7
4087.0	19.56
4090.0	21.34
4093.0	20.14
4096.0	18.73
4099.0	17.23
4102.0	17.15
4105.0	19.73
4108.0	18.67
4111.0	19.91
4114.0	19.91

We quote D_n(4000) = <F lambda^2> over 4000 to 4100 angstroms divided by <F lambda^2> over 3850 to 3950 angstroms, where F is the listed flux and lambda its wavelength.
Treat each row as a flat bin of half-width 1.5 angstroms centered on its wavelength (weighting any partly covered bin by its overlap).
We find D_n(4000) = 1.88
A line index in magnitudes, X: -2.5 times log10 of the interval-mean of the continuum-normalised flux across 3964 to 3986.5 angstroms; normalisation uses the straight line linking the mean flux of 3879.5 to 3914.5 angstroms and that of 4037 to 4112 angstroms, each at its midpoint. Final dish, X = 0.318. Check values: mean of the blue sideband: 13.1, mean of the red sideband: 19.7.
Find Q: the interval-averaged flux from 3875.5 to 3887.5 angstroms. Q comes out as 10.2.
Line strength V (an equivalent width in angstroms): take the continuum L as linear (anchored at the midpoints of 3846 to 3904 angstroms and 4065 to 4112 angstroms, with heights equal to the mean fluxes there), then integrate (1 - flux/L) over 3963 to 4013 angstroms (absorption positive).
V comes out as -1.0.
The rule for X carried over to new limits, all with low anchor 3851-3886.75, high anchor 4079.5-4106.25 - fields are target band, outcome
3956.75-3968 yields 0.354 mag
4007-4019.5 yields -0.233 mag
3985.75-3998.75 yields -0.242 mag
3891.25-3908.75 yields -0.174 mag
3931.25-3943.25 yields 0.454 mag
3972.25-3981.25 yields 0.113 mag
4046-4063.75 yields -0.119 mag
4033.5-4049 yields -0.165 mag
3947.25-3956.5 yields 0.020 mag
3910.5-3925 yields -0.213 mag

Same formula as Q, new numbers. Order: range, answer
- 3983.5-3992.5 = 18.2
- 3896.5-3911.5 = 14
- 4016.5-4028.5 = 21.1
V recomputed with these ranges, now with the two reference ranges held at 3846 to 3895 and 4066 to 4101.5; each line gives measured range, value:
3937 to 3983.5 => 8.9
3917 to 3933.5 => 2.7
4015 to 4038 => -4.2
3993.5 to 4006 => -3.3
